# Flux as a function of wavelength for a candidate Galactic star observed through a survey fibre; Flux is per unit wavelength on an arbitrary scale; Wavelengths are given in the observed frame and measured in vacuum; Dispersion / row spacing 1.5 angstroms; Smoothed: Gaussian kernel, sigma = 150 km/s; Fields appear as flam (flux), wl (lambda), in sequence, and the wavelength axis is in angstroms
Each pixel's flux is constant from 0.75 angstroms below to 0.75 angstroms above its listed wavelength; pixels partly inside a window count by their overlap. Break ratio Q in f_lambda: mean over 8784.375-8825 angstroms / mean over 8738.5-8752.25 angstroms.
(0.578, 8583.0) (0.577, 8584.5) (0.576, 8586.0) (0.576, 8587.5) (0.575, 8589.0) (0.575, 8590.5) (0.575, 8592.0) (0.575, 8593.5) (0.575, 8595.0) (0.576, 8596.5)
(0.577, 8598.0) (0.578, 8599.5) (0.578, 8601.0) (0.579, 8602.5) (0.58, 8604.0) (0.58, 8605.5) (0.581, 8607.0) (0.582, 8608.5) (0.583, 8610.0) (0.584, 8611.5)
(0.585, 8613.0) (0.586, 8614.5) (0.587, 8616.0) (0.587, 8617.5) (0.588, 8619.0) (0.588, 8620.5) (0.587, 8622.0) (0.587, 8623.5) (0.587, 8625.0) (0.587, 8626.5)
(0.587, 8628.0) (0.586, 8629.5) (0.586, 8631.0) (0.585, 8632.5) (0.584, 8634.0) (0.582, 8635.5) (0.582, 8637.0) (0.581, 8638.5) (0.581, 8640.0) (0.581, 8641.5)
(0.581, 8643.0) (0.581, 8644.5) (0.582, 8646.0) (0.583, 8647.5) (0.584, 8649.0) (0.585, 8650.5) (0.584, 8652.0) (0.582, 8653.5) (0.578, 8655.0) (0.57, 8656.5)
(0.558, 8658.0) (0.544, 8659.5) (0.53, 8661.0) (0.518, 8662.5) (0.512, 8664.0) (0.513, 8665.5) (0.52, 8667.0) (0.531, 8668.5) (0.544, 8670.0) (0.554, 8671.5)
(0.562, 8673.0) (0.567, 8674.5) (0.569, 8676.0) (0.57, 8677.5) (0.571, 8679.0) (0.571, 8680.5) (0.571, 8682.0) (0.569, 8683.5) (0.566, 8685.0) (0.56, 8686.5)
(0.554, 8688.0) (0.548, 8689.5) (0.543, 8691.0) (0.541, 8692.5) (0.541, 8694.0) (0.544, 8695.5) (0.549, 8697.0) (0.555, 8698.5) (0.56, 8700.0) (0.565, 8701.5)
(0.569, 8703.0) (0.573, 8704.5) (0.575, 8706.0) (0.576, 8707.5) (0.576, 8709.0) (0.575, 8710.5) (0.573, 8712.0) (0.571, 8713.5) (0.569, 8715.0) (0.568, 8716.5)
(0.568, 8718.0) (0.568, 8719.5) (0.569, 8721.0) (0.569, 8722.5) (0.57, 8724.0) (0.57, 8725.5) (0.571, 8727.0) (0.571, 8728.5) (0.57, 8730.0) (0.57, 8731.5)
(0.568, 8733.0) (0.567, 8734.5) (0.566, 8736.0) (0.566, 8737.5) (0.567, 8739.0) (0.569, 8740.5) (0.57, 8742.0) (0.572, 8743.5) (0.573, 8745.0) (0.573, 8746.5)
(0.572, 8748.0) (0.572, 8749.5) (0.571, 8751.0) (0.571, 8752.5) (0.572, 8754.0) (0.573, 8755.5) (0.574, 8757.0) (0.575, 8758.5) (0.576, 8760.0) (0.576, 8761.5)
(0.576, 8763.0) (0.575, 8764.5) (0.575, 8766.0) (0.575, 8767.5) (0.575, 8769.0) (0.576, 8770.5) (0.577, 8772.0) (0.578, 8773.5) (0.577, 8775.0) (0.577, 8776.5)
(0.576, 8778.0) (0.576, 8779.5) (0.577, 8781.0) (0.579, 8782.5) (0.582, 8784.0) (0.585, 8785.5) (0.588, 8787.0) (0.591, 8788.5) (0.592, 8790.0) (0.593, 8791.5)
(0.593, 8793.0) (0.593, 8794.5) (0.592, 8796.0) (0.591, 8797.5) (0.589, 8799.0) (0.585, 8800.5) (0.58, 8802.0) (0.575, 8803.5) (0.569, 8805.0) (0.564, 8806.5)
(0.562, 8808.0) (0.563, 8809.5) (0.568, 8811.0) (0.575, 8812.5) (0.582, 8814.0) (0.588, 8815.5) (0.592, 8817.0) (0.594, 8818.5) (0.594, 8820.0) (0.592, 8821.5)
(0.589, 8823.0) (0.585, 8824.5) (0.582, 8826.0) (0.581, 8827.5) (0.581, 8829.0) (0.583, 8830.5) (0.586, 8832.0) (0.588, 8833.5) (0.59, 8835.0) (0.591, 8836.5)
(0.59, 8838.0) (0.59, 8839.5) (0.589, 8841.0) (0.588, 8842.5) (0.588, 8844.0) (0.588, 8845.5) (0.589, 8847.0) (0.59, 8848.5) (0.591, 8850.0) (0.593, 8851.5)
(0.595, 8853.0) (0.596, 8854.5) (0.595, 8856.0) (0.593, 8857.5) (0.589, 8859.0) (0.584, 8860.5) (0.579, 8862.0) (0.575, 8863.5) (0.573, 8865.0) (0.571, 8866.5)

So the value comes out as 1.02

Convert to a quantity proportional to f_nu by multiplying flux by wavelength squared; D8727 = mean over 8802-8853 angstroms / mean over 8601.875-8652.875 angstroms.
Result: 1.05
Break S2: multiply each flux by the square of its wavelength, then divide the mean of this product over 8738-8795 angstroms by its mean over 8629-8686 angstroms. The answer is 1.05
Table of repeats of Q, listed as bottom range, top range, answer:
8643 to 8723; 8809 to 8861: 1.05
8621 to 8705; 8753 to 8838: 1.03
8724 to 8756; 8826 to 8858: 1.03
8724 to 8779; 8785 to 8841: 1.02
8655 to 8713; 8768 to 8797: 1.05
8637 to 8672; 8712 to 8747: 1.02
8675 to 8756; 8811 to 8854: 1.04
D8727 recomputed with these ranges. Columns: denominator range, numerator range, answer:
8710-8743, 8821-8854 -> 1.06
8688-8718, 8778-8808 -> 1.06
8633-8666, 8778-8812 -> 1.06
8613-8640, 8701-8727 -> 0.99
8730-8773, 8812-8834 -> 1.04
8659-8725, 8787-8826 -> 1.08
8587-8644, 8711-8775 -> 1.01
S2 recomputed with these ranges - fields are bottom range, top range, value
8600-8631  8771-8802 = 1.04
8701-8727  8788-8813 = 1.04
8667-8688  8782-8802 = 1.08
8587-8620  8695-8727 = 1.00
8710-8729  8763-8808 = 1.03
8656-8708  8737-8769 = 1.05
